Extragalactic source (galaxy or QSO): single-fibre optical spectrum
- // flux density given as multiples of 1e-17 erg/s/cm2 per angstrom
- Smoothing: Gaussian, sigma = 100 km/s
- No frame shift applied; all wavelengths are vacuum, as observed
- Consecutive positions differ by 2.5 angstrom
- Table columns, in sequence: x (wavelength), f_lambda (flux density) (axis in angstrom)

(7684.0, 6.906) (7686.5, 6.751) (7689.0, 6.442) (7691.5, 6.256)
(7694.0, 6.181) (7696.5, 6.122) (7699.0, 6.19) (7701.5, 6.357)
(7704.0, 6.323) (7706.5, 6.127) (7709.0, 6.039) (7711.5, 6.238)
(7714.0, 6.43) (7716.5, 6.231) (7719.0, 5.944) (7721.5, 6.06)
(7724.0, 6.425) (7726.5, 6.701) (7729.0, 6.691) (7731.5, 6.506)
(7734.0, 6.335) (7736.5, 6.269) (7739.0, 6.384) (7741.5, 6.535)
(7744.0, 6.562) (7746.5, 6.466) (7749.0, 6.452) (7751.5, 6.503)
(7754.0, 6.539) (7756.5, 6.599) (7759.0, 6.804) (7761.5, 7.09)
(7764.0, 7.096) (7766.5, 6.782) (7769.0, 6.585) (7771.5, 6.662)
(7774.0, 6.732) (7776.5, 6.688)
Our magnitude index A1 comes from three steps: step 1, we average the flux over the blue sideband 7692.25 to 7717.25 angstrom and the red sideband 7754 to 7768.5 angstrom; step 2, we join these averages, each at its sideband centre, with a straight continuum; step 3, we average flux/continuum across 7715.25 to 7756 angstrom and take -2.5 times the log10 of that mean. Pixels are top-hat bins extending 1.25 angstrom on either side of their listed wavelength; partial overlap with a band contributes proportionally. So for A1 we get 0.02 mag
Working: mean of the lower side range 6.22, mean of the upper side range 6.83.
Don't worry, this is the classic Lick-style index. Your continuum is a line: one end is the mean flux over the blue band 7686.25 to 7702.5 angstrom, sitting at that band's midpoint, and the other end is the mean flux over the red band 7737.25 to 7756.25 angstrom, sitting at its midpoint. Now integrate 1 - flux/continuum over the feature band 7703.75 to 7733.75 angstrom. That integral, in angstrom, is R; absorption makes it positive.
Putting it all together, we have 0.4 angstrom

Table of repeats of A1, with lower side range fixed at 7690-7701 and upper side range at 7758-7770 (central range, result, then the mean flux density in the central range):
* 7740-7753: 0.034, 6.5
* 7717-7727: 0.037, 6.25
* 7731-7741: 0.038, 6.38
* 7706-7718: 0.027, 6.21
